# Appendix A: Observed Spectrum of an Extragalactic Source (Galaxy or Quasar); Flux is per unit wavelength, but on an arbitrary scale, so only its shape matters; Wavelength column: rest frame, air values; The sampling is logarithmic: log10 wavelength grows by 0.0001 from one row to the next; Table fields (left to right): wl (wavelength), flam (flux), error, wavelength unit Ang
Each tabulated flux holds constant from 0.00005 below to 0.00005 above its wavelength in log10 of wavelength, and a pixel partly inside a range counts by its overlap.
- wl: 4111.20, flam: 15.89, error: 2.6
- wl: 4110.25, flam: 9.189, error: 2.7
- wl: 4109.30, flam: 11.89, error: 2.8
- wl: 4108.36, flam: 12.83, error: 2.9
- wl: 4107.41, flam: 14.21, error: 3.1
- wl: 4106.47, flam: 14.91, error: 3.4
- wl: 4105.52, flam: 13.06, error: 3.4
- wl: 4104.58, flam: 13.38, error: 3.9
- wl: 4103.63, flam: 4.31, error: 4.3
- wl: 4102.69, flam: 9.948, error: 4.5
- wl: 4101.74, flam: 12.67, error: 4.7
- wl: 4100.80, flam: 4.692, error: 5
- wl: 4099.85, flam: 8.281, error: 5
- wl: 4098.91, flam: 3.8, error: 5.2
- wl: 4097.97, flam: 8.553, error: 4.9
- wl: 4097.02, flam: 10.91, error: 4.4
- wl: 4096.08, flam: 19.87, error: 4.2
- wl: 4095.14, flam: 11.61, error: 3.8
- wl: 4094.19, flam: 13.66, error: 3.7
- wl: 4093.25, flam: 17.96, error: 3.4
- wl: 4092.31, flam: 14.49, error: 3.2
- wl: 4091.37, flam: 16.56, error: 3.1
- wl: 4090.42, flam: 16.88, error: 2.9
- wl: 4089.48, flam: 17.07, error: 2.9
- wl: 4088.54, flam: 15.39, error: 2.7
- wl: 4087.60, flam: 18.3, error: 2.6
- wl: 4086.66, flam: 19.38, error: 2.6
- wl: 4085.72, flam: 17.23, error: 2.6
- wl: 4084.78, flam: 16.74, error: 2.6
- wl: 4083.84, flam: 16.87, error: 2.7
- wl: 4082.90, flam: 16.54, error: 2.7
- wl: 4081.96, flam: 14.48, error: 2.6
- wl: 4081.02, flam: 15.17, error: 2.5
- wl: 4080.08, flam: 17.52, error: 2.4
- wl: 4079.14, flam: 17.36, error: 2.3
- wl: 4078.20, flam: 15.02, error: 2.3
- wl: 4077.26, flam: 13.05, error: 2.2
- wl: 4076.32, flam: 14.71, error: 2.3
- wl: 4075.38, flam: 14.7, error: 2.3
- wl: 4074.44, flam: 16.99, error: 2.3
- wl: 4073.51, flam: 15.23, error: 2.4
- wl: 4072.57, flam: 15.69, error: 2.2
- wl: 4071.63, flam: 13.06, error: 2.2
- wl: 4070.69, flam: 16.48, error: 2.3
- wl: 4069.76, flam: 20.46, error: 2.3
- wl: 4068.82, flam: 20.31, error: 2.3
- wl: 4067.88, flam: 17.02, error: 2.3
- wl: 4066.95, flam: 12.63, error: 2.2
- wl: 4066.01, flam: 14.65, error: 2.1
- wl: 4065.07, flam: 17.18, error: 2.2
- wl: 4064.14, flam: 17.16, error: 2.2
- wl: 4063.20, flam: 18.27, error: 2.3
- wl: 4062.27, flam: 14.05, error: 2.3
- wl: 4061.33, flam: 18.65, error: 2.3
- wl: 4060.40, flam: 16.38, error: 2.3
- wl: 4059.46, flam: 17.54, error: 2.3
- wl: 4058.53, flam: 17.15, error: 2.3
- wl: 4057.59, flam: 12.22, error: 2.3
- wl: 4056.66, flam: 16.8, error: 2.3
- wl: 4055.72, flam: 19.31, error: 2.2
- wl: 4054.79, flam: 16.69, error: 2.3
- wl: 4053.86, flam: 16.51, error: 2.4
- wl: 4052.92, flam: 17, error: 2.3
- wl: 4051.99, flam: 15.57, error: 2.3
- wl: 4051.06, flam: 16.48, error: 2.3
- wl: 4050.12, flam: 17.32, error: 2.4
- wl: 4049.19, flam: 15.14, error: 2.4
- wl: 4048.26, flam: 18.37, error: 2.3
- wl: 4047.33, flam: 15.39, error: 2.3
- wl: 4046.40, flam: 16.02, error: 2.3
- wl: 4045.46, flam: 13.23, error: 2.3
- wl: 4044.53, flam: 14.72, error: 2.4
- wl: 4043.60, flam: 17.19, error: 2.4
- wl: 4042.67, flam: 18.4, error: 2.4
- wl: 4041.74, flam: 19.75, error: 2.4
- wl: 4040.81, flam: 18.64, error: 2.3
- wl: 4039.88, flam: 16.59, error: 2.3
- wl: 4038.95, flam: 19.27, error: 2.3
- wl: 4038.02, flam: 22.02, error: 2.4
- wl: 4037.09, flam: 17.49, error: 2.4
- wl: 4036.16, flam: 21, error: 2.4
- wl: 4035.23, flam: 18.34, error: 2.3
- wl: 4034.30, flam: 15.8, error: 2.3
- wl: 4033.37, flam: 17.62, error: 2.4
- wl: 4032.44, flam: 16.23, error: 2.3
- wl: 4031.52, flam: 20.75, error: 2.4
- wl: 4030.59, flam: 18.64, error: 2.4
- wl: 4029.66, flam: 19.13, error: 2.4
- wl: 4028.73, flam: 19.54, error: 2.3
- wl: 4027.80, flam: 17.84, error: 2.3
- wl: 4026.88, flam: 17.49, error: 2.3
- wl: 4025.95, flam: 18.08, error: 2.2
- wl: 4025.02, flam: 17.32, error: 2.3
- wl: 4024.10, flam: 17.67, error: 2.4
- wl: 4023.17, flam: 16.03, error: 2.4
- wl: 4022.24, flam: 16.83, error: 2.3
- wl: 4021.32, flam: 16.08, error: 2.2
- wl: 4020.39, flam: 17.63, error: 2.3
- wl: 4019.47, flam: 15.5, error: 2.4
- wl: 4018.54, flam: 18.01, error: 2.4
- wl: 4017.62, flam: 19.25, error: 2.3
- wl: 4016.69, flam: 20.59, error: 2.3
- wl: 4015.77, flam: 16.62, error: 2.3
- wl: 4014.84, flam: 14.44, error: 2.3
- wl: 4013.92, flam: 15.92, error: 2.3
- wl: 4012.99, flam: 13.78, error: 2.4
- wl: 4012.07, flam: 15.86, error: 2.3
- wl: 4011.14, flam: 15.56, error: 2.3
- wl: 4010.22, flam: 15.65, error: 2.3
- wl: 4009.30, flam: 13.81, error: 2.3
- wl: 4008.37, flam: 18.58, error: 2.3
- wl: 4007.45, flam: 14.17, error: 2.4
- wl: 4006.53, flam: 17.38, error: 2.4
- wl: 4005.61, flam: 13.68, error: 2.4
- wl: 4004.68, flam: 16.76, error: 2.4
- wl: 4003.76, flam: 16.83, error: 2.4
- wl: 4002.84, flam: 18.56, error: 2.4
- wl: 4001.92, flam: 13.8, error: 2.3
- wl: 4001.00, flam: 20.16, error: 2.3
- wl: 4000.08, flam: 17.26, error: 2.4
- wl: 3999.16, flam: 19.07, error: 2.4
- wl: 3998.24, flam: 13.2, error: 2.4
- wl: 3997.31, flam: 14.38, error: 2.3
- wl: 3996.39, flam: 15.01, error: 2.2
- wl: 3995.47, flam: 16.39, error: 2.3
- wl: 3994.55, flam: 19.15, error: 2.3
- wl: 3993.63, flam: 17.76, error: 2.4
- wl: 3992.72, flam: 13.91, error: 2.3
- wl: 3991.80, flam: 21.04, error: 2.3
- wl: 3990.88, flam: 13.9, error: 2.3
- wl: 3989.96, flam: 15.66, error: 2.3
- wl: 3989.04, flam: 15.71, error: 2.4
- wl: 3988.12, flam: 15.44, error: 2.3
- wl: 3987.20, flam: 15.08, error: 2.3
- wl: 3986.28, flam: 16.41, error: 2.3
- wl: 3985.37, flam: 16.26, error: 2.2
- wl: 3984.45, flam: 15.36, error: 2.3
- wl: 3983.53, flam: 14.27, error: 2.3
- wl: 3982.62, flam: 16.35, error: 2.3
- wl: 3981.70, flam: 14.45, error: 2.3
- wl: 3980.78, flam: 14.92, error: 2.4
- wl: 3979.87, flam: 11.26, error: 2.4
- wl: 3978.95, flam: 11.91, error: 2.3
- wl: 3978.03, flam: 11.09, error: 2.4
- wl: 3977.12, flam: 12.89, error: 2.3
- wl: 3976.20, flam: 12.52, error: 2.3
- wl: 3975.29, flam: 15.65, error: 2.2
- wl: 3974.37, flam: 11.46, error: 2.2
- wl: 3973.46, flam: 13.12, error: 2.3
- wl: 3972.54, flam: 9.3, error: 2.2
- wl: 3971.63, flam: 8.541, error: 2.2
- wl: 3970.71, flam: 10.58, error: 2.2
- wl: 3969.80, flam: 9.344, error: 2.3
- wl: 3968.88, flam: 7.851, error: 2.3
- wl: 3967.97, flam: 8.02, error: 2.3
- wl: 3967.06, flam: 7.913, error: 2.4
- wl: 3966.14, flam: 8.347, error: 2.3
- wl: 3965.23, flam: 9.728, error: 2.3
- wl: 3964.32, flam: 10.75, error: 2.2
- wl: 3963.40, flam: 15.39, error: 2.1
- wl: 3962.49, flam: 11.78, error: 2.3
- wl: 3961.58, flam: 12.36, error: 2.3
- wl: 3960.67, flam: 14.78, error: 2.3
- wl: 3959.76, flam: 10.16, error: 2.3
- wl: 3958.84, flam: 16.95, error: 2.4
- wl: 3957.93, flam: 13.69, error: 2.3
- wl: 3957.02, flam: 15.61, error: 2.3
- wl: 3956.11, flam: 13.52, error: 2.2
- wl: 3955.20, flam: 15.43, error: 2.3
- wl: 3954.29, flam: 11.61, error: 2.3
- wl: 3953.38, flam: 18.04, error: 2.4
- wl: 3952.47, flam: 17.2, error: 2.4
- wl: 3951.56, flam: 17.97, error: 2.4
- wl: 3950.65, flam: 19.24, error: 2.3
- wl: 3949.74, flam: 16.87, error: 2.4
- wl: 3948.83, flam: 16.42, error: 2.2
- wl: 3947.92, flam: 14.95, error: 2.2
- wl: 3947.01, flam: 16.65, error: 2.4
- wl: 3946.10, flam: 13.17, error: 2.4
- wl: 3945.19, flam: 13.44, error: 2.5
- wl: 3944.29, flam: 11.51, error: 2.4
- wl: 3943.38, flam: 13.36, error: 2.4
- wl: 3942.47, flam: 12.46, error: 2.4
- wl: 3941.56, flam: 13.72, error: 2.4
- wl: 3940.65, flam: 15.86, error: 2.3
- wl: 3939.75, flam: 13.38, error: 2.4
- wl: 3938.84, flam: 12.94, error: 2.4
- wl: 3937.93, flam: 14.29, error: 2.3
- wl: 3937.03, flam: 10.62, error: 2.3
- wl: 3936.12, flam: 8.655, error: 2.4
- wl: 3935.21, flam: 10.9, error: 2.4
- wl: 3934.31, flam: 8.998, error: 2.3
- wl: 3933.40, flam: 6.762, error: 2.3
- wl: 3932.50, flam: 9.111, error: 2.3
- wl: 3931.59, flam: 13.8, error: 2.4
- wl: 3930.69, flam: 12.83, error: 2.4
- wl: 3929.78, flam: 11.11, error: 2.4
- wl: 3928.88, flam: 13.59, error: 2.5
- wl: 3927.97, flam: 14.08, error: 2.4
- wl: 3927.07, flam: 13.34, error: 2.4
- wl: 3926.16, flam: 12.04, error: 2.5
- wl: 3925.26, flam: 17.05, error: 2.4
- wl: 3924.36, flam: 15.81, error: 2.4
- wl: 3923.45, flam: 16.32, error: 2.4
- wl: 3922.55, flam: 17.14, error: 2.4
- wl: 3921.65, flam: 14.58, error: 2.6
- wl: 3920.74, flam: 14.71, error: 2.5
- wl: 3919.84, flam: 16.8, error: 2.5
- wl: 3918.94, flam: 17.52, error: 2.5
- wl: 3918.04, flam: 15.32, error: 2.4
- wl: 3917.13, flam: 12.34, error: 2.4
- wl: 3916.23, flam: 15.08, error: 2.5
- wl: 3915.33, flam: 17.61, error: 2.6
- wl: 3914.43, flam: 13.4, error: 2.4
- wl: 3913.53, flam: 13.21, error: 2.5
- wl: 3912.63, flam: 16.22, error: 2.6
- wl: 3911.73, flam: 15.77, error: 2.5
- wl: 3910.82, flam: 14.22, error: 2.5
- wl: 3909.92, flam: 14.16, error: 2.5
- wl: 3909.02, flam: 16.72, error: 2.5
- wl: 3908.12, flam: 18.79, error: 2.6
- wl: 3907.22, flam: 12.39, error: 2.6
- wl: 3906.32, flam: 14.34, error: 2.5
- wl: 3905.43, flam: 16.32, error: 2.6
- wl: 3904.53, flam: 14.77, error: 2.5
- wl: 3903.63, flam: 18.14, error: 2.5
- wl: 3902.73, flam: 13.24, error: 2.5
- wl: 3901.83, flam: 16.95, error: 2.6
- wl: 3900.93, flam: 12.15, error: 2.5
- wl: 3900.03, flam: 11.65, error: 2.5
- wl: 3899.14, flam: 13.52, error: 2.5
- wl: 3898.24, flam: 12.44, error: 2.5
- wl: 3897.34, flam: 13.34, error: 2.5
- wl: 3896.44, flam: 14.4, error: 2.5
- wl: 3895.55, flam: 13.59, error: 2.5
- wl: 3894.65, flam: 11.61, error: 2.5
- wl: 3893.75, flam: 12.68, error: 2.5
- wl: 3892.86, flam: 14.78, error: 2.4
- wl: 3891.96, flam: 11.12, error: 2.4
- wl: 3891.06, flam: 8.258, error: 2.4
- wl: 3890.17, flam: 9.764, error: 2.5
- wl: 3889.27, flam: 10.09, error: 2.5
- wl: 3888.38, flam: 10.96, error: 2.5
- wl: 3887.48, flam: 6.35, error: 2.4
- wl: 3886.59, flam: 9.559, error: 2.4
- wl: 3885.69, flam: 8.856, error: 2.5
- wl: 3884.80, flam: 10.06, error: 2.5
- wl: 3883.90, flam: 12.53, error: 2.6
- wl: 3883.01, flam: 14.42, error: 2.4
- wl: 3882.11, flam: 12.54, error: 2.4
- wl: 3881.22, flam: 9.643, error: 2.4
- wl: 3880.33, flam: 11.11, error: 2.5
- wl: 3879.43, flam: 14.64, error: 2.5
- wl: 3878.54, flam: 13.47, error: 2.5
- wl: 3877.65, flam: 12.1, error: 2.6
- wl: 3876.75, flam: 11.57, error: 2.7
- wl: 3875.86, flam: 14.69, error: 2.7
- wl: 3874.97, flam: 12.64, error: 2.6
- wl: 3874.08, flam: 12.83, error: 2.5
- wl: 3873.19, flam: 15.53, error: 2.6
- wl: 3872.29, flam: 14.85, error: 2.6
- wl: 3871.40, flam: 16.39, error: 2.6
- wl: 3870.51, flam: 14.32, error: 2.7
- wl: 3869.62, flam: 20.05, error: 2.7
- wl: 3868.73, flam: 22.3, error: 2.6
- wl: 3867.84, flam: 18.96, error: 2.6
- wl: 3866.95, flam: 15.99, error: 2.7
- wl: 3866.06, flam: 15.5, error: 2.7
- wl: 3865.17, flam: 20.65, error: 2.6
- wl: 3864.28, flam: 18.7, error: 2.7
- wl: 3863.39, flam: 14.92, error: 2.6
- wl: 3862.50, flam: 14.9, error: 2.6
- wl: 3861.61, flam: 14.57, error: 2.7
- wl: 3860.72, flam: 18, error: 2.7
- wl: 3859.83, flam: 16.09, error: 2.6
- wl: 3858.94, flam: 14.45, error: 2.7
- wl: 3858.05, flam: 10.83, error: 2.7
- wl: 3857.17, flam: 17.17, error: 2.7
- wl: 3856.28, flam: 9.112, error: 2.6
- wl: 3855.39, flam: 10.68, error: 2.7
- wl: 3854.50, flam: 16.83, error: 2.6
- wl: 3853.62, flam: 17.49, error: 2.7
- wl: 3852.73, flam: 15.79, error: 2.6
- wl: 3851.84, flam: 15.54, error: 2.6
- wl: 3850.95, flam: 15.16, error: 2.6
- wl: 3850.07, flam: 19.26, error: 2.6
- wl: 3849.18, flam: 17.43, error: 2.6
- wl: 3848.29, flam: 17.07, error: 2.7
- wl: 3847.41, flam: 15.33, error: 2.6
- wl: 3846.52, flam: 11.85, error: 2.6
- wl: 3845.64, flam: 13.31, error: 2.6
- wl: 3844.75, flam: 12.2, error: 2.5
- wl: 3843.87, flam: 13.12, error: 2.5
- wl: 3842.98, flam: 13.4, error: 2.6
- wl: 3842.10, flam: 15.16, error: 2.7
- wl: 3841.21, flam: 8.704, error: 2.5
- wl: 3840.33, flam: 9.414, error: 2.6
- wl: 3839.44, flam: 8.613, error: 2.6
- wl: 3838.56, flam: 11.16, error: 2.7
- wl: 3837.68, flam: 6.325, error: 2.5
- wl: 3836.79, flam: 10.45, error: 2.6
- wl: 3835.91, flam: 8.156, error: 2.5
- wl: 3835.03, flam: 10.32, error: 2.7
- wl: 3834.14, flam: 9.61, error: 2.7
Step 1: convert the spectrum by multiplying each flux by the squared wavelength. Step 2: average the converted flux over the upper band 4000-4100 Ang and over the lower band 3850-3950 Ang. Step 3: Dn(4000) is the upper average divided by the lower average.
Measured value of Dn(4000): 1.27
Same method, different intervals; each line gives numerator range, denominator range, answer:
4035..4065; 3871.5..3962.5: 1.35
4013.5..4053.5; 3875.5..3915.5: 1.43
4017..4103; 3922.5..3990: 1.29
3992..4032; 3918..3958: 1.25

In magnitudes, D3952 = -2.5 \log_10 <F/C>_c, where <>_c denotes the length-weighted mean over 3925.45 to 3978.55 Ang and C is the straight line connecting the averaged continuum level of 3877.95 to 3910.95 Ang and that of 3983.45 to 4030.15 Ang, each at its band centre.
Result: 0.158 mag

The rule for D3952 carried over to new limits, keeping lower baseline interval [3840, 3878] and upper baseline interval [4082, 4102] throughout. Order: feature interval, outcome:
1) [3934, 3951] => 0.09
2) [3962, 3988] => 0.19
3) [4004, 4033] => -0.17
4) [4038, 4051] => -0.19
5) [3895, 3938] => 0.07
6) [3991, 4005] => -0.16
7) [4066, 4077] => -0.12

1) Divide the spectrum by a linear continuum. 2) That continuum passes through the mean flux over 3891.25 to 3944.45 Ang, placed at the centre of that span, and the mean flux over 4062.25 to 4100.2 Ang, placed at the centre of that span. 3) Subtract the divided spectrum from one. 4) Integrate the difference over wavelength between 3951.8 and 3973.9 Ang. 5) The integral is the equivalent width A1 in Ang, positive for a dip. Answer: 3.23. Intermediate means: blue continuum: 13.8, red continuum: 15.4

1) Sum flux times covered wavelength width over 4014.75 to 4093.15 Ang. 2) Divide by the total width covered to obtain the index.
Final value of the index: 17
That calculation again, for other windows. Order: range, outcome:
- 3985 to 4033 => 16.7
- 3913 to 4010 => 14.1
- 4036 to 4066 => 17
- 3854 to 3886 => 14.5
